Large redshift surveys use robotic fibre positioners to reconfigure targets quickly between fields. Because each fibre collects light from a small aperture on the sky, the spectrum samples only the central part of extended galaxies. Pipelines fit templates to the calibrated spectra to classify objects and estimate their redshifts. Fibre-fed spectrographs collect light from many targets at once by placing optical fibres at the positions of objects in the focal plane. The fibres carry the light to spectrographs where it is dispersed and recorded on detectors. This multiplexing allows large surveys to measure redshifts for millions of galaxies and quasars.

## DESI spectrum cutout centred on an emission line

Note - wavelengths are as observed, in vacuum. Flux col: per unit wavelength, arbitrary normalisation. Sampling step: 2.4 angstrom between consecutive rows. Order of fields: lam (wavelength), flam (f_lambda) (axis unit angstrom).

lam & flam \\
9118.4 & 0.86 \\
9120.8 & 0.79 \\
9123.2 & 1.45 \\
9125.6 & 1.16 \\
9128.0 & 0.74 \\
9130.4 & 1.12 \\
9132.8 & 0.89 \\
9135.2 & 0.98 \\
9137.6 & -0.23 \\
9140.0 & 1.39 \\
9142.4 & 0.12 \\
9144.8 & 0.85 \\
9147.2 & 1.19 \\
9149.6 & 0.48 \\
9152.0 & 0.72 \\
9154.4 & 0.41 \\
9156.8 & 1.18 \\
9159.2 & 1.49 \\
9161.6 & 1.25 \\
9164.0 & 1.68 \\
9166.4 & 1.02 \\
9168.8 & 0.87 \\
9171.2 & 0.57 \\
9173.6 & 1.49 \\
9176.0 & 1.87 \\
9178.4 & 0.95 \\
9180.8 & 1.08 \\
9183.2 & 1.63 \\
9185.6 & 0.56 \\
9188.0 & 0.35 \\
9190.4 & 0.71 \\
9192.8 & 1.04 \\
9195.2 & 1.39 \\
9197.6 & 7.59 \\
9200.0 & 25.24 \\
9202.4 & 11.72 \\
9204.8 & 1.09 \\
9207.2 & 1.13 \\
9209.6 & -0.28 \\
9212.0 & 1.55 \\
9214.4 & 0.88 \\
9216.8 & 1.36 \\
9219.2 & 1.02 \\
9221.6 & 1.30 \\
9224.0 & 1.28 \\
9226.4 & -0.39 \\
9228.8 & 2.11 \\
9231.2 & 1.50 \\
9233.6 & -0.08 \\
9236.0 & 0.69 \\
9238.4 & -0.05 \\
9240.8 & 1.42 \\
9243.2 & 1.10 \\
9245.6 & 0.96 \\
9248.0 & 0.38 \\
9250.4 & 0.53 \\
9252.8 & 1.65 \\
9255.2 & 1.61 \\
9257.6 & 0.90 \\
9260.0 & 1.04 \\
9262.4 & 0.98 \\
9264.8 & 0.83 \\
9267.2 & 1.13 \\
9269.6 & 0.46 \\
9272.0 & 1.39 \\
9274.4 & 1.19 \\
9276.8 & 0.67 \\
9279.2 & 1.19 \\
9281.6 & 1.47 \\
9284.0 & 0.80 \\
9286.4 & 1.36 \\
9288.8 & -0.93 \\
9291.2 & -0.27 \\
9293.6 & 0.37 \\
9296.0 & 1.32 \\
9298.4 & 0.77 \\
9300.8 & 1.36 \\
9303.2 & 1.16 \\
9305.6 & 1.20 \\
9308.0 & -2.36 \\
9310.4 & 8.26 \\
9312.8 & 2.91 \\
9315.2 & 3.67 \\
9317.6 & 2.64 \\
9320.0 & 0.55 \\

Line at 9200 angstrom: [O III]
